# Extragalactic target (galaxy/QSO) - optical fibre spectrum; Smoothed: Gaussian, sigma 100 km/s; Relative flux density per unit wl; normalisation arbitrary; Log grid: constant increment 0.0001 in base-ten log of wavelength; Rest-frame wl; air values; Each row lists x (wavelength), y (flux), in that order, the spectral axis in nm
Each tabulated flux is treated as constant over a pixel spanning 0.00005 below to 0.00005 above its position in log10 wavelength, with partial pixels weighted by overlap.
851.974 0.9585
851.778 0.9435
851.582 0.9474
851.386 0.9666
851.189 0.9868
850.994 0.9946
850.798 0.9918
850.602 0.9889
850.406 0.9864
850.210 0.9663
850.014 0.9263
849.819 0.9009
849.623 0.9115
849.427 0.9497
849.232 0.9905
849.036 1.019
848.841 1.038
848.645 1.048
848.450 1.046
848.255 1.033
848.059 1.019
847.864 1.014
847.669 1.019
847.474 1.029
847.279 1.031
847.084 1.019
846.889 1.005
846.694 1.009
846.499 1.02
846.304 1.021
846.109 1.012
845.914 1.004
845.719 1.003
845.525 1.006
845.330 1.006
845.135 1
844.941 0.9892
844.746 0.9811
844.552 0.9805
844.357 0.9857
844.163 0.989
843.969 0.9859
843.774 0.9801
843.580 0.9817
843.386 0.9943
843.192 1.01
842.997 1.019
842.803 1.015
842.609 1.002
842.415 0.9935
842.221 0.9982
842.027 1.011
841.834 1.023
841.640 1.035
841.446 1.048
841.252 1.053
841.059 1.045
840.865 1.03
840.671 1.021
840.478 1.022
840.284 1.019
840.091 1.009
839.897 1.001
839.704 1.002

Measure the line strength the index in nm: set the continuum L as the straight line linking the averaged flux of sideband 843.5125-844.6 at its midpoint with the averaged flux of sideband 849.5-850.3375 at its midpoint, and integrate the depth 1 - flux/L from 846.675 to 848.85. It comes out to -0.18 nm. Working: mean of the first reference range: 0.984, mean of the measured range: 1.03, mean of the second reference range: 0.929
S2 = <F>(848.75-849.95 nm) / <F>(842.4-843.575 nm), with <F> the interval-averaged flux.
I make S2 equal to 1.0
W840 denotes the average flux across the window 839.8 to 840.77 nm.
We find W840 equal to 1.01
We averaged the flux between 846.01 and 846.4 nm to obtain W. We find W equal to 1.02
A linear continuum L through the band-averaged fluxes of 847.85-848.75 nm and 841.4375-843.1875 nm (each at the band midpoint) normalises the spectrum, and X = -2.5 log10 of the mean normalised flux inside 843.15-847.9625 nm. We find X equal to 0.02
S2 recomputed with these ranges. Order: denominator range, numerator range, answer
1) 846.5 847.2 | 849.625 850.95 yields 0.95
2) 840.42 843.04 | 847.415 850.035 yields 0.98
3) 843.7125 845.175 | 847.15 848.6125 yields 1.04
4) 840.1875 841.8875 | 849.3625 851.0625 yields 0.93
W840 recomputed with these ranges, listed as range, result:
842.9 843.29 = 1.01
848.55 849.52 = 1.01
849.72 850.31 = 0.931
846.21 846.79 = 1.02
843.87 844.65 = 0.985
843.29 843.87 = 0.986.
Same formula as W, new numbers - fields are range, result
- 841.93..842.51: 1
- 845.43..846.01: 1.01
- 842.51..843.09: 1.01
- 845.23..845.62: 1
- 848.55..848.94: 1.04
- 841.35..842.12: 1.03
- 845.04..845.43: 1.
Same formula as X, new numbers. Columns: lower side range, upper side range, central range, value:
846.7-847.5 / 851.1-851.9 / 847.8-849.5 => -0.02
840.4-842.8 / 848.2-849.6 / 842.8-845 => 0.03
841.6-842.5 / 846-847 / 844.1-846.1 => 0.02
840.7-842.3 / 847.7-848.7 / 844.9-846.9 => 0.02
